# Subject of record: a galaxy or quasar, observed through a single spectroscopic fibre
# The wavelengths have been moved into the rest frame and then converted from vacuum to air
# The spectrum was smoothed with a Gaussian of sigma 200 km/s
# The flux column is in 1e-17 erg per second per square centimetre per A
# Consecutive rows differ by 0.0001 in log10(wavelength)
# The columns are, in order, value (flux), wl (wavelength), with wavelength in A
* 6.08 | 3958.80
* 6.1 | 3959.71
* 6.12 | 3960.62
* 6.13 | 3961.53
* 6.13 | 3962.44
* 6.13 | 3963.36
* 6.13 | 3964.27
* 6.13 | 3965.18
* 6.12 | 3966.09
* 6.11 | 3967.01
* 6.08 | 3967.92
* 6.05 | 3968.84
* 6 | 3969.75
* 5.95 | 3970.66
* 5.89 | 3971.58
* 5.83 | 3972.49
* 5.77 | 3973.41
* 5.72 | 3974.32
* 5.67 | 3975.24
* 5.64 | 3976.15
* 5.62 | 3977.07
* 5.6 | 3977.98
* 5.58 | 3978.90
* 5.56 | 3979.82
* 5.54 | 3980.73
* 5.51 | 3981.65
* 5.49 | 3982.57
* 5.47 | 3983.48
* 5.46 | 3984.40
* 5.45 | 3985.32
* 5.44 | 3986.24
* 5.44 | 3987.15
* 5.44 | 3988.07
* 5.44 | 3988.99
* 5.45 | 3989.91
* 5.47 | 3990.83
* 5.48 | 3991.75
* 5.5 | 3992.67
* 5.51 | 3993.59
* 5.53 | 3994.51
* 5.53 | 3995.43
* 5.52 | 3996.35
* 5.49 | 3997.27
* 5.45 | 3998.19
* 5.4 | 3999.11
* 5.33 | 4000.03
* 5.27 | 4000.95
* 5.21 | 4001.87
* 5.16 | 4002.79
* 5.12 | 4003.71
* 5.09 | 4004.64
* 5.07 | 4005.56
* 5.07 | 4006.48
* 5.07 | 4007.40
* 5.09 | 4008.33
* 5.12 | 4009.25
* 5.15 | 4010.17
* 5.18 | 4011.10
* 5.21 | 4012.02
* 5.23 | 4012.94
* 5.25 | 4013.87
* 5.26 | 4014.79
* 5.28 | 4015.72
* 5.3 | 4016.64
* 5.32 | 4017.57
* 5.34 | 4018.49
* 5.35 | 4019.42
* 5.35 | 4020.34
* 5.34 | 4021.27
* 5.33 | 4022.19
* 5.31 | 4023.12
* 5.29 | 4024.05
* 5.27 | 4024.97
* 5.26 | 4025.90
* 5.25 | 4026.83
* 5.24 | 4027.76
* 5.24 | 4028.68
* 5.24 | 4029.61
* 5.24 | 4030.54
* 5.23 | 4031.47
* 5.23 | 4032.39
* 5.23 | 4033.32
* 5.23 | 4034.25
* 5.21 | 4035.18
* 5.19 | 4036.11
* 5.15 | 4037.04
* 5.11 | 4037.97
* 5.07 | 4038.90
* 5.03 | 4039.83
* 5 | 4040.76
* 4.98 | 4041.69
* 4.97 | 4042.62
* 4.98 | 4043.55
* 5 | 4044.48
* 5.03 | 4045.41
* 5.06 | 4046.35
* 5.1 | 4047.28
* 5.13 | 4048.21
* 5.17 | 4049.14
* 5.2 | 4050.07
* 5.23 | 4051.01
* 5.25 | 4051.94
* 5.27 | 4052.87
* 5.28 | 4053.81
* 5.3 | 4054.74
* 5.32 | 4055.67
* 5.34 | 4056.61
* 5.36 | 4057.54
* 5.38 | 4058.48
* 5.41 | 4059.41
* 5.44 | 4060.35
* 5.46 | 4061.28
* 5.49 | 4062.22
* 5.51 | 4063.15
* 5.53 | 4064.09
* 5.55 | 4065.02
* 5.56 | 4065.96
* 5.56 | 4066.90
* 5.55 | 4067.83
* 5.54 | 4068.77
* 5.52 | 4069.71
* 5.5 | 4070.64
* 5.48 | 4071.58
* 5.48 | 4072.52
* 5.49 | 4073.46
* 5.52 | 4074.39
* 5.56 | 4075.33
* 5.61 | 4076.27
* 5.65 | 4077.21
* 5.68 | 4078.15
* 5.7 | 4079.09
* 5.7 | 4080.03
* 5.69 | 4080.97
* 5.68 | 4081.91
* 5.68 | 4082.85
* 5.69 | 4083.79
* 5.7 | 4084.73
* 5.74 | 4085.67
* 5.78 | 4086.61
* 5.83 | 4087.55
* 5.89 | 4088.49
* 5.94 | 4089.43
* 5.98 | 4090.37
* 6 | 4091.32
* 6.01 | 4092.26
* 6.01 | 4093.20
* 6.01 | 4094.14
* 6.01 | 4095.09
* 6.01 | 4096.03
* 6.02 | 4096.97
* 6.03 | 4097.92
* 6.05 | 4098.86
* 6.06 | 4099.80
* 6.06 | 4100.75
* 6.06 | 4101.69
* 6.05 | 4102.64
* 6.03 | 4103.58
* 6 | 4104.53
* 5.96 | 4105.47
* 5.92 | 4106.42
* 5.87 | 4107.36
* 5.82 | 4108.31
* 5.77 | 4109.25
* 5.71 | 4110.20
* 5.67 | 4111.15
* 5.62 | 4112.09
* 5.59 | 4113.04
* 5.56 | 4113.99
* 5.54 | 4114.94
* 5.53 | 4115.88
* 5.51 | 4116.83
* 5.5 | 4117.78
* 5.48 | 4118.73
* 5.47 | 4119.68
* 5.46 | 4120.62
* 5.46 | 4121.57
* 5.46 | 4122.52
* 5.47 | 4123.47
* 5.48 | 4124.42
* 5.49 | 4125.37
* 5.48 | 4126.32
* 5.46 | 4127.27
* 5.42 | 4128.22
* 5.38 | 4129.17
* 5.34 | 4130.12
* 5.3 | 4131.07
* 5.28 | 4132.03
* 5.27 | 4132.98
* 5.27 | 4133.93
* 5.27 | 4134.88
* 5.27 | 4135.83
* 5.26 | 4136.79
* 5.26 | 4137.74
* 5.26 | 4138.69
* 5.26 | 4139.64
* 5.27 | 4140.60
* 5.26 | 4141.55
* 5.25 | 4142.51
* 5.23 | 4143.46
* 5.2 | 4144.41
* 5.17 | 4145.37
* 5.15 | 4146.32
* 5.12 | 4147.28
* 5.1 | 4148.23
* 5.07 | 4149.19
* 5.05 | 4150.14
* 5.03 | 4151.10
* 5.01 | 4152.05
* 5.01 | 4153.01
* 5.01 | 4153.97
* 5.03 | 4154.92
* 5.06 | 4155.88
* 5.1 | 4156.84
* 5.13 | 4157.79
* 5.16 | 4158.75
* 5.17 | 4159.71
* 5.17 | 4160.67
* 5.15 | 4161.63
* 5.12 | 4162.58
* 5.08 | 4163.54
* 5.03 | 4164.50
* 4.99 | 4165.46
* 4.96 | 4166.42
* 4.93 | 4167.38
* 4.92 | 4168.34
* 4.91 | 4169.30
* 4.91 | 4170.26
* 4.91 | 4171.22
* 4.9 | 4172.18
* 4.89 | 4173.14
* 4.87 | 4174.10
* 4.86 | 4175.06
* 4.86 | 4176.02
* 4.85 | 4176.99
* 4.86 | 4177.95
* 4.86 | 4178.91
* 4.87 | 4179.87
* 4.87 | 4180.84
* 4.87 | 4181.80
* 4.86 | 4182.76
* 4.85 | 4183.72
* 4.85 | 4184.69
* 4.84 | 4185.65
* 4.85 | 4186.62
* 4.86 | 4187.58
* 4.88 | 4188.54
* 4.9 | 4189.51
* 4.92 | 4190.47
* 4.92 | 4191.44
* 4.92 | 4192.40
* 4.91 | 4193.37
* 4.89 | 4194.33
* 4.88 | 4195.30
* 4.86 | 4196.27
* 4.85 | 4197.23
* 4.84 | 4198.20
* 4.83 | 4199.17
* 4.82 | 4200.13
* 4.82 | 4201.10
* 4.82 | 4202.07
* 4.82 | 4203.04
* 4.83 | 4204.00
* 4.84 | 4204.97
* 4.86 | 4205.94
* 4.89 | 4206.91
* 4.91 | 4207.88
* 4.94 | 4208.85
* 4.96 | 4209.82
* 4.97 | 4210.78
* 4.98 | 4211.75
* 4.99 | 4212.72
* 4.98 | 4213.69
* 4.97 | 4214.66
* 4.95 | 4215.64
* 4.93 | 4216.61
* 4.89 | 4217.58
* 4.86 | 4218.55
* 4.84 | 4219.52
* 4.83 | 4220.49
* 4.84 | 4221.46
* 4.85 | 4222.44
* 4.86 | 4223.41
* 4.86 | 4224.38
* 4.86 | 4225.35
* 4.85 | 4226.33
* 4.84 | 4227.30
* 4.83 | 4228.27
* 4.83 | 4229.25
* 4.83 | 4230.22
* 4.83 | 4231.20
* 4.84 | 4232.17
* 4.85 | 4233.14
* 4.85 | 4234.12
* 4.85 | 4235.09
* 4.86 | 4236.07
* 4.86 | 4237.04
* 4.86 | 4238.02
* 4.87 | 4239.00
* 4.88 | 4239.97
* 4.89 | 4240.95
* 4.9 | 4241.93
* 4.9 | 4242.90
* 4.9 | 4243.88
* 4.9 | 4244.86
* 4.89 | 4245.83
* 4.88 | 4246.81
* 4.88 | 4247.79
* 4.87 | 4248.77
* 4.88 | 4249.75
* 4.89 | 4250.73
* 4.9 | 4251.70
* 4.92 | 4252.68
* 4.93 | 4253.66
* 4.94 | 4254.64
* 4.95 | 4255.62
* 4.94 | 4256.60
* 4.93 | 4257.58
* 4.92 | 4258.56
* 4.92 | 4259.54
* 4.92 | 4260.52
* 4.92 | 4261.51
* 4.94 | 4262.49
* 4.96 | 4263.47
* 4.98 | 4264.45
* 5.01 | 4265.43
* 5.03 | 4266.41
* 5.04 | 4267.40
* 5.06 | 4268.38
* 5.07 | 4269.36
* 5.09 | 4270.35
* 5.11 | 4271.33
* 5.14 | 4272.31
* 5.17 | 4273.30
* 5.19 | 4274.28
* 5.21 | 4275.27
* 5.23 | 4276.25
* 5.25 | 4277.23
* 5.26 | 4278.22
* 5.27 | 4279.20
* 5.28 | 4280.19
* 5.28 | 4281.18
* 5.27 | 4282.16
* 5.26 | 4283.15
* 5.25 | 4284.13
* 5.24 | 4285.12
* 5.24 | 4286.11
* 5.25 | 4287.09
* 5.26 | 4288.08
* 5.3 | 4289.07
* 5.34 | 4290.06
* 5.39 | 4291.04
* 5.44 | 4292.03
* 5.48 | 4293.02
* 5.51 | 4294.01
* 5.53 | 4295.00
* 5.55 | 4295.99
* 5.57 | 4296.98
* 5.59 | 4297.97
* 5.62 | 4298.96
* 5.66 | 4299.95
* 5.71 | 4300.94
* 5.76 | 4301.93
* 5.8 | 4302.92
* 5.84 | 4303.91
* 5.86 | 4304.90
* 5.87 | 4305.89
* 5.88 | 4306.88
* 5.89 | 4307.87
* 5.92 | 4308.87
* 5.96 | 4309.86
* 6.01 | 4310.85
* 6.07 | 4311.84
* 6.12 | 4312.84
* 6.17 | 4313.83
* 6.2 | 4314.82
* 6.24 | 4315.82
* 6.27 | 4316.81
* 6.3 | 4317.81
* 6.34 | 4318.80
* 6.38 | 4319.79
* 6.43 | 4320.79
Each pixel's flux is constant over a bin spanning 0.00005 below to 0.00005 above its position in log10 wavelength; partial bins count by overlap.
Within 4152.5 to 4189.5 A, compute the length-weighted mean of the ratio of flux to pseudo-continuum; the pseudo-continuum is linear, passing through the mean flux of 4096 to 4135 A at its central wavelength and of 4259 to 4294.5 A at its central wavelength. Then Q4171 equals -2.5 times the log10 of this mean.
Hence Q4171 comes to 0.11 mag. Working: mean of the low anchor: 5.65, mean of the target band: 4.95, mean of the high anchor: 5.18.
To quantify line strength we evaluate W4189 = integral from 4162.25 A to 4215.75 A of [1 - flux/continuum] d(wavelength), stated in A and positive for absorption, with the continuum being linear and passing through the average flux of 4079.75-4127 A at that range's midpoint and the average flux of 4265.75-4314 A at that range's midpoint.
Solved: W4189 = 7.0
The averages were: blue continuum 5.77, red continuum 5.47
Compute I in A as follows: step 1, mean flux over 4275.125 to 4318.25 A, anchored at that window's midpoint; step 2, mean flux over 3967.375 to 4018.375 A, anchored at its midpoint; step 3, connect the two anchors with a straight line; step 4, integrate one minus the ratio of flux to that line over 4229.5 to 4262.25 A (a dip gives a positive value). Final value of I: 4.1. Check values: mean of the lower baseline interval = 5.45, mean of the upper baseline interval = 5.63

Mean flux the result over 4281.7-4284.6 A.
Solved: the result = 5.26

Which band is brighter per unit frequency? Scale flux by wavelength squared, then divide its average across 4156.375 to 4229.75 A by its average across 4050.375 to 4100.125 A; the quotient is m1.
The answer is 0.9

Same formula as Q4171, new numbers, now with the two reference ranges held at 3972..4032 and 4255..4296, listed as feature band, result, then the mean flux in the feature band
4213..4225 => 0.07 mag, 4.89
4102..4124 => -0.08 mag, 5.67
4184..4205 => 0.08 mag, 4.86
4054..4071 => -0.03 mag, 5.46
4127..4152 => 0.01 mag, 5.23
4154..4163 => 0.03 mag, 5.12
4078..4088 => -0.08 mag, 5.72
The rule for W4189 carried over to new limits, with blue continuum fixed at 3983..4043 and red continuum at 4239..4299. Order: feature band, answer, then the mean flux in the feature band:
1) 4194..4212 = 1.0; 4.87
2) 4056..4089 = -2.1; 5.58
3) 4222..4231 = 0.5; 4.84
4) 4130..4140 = -0.1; 5.27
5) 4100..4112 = -1.6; 5.9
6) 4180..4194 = 0.8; 4.88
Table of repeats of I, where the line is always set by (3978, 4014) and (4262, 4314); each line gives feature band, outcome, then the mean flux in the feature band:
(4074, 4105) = -2.8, 5.86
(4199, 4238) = 3.9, 4.87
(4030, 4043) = 0.6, 5.14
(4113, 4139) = -0.1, 5.41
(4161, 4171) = 0.7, 5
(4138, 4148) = 0.3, 5.22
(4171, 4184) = 1.3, 4.87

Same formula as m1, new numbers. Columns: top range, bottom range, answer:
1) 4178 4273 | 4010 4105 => 0.97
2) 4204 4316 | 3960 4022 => 1.07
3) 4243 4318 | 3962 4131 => 1.09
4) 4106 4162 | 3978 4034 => 1.07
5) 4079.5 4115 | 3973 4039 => 1.15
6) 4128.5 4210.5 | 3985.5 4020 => 1.02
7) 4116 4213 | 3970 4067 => 1.02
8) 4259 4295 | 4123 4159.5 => 1.06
